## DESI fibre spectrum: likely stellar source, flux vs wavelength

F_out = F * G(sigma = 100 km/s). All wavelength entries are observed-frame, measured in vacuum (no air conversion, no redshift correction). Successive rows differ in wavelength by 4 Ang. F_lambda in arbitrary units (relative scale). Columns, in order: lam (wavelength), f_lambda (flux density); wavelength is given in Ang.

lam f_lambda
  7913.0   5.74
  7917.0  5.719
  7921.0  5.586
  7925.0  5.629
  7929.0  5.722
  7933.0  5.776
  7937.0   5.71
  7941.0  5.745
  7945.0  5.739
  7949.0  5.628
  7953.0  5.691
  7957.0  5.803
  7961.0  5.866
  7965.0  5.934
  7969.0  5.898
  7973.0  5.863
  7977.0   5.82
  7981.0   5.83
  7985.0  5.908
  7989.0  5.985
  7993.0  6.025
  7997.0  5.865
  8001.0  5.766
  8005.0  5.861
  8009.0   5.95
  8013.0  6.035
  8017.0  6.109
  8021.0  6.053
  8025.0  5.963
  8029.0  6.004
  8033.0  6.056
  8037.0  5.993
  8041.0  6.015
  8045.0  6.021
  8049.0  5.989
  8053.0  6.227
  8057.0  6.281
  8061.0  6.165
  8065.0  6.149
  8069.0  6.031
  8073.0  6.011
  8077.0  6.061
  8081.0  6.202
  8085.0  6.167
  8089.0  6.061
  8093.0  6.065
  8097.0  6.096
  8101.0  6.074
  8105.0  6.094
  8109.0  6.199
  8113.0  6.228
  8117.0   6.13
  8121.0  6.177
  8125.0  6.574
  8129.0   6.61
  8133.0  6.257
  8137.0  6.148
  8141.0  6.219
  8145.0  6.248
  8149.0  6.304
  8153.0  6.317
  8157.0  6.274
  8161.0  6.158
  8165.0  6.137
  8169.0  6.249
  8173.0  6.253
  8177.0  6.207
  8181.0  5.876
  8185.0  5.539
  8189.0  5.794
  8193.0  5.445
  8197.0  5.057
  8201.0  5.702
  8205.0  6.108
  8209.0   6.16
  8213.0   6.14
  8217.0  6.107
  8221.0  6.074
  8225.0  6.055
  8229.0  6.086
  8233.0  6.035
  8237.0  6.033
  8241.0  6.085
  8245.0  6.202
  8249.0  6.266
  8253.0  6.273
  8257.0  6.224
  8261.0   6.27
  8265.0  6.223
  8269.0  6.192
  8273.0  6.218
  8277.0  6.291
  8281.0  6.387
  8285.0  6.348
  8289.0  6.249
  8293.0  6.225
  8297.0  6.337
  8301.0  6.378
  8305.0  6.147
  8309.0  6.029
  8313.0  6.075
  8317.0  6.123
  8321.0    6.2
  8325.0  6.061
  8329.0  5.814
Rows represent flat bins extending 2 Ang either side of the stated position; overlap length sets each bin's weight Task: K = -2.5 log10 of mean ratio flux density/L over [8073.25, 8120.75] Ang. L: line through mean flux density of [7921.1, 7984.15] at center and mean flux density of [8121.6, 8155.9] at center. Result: 0.01 mag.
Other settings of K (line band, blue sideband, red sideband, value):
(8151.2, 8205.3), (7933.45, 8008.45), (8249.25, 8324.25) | 0.03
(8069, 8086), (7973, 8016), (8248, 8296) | -0.01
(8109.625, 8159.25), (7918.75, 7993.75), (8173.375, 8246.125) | -0.07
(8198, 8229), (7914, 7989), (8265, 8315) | 0.02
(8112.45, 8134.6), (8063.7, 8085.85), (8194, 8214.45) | -0.06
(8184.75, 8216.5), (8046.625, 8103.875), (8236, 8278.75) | 0.07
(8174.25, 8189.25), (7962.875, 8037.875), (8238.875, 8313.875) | 0.05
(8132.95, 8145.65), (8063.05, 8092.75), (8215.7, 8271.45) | -0.02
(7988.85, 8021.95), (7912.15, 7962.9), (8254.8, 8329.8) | -0.03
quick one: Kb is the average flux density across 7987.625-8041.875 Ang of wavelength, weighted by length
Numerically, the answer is 5.98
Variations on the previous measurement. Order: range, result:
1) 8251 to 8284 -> 6.26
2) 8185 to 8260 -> 5.98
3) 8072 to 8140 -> 6.19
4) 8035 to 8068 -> 6.1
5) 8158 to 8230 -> 5.96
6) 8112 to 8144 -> 6.29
